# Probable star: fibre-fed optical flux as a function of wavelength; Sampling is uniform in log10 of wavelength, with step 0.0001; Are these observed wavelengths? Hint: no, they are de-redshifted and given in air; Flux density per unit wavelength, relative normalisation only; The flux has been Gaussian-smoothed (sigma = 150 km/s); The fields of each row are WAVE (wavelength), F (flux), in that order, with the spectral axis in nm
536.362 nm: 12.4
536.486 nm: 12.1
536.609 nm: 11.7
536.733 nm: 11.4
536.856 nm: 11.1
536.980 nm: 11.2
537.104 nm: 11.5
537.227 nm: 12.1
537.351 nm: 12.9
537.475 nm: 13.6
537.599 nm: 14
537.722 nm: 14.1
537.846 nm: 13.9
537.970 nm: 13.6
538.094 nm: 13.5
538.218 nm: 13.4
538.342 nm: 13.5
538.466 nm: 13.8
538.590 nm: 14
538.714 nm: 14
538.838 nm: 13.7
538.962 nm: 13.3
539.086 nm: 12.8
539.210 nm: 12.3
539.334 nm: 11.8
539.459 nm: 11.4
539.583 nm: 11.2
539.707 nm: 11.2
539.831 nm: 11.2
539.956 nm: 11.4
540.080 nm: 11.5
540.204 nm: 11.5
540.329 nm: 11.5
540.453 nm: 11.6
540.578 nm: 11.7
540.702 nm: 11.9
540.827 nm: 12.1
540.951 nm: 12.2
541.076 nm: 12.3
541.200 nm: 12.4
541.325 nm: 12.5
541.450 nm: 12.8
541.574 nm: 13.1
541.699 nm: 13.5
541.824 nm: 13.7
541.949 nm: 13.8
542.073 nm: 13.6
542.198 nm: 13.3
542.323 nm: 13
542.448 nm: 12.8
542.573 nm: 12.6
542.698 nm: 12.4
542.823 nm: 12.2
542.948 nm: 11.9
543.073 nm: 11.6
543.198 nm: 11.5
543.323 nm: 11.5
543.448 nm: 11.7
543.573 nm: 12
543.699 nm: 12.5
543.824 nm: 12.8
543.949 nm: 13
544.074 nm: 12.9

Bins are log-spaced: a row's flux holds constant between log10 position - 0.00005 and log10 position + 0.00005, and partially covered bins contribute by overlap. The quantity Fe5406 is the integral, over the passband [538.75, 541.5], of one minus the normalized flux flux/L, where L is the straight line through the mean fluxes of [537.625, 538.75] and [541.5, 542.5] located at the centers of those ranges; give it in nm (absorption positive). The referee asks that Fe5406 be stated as 0.31 nm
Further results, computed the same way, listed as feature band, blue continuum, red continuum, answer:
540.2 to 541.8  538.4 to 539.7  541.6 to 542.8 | 0.09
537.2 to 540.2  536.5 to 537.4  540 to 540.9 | -0.29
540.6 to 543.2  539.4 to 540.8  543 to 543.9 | -0.20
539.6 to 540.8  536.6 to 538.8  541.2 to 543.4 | 0.12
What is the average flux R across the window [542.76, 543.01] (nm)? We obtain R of 12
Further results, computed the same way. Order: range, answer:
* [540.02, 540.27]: 11.5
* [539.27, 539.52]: 11.6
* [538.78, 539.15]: 13.3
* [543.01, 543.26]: 11.6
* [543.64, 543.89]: 12.7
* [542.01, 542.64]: 13.1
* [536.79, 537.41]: 11.8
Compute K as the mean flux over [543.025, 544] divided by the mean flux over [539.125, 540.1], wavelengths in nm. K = 1.05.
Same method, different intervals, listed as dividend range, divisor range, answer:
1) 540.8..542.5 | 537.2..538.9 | 0.95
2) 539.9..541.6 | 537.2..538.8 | 0.88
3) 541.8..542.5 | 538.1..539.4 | 1.01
